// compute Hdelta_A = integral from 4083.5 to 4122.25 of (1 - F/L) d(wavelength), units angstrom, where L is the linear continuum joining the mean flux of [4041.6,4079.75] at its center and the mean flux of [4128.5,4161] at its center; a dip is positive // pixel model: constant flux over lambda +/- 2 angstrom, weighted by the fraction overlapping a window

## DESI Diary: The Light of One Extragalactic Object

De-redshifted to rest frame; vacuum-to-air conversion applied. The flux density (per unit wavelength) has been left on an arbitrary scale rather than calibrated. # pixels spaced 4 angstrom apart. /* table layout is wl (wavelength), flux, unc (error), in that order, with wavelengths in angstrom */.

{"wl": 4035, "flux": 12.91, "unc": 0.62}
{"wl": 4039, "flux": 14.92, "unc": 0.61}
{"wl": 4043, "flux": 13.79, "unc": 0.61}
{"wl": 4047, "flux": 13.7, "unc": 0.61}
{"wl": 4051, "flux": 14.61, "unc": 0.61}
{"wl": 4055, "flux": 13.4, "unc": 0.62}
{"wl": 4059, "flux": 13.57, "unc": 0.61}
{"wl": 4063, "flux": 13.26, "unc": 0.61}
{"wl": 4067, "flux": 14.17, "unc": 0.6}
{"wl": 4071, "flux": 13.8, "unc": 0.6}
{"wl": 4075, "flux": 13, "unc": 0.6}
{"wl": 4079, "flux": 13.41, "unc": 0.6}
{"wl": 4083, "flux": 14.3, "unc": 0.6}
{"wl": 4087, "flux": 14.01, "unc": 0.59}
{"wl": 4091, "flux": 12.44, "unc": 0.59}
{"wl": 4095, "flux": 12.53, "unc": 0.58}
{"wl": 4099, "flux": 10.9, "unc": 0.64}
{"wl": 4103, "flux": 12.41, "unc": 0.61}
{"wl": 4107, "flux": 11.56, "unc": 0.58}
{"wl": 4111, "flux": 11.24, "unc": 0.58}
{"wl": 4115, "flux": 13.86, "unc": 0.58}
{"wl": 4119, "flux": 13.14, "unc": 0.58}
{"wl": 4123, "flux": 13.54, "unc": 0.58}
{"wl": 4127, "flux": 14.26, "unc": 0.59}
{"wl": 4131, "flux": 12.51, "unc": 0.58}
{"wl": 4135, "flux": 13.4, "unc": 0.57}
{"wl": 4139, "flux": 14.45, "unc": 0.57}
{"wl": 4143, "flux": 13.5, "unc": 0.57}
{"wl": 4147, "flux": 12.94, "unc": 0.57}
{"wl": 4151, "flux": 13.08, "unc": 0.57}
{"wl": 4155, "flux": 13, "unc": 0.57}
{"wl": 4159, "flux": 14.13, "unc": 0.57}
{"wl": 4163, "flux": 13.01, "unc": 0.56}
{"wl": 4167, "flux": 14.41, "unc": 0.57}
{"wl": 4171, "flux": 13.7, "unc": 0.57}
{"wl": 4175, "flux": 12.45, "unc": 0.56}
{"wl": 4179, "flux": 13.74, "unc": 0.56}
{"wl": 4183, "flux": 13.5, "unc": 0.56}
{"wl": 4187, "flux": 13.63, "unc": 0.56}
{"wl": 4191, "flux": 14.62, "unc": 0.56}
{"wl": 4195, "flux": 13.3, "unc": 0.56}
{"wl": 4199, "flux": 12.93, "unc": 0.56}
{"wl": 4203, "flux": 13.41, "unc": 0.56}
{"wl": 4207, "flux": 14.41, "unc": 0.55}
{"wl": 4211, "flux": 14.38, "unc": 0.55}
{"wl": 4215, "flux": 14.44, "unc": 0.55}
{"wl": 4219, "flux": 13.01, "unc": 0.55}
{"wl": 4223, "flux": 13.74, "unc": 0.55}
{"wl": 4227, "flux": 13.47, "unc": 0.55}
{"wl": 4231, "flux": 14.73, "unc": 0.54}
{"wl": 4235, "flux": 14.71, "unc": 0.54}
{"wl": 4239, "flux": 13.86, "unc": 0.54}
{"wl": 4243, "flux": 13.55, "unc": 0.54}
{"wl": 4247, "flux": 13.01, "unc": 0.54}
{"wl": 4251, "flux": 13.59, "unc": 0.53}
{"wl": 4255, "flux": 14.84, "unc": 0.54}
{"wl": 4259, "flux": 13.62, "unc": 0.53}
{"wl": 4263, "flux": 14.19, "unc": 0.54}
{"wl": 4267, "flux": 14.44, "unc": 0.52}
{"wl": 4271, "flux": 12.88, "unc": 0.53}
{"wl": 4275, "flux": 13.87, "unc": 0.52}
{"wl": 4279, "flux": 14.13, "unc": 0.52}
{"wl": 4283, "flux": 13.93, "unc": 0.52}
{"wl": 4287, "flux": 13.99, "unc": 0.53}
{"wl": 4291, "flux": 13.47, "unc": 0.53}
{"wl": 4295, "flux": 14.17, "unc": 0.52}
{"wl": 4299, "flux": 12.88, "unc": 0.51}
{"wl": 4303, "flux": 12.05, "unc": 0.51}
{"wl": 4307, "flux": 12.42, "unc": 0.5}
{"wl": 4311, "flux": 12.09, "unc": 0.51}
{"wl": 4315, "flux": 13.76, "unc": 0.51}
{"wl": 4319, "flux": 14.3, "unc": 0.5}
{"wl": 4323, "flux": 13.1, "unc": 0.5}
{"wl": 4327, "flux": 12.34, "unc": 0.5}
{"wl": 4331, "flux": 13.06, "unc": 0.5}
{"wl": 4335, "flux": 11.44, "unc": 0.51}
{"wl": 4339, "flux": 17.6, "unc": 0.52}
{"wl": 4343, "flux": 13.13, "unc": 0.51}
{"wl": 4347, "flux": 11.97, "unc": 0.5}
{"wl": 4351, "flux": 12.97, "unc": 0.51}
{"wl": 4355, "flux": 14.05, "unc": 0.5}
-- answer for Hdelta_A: 2.8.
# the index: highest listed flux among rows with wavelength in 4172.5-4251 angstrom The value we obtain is 14.73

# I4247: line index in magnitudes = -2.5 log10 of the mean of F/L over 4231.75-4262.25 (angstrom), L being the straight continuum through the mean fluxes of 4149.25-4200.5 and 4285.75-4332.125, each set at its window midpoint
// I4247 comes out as -0.05 mag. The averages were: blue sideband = 13.5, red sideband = 13.1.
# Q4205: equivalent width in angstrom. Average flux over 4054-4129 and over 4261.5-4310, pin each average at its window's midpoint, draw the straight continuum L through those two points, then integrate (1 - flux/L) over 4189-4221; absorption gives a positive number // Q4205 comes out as -1.2 angstrom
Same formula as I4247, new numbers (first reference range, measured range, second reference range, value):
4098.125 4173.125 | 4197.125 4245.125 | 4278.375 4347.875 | -0.05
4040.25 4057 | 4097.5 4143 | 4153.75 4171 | 0.07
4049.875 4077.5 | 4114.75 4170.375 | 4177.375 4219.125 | 0.02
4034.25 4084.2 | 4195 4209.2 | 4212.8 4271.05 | 0.03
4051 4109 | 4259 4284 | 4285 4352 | -0.05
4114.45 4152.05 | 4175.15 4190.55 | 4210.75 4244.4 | 0.01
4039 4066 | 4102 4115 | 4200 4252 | 0.15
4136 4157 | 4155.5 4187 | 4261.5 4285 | 0.00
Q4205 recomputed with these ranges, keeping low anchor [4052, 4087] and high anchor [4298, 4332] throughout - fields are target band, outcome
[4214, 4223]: -0.3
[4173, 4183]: 0.1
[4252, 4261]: -0.7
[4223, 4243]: -1.4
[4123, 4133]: 0.0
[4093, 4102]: 1.2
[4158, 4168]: -0.3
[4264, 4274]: -0.5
